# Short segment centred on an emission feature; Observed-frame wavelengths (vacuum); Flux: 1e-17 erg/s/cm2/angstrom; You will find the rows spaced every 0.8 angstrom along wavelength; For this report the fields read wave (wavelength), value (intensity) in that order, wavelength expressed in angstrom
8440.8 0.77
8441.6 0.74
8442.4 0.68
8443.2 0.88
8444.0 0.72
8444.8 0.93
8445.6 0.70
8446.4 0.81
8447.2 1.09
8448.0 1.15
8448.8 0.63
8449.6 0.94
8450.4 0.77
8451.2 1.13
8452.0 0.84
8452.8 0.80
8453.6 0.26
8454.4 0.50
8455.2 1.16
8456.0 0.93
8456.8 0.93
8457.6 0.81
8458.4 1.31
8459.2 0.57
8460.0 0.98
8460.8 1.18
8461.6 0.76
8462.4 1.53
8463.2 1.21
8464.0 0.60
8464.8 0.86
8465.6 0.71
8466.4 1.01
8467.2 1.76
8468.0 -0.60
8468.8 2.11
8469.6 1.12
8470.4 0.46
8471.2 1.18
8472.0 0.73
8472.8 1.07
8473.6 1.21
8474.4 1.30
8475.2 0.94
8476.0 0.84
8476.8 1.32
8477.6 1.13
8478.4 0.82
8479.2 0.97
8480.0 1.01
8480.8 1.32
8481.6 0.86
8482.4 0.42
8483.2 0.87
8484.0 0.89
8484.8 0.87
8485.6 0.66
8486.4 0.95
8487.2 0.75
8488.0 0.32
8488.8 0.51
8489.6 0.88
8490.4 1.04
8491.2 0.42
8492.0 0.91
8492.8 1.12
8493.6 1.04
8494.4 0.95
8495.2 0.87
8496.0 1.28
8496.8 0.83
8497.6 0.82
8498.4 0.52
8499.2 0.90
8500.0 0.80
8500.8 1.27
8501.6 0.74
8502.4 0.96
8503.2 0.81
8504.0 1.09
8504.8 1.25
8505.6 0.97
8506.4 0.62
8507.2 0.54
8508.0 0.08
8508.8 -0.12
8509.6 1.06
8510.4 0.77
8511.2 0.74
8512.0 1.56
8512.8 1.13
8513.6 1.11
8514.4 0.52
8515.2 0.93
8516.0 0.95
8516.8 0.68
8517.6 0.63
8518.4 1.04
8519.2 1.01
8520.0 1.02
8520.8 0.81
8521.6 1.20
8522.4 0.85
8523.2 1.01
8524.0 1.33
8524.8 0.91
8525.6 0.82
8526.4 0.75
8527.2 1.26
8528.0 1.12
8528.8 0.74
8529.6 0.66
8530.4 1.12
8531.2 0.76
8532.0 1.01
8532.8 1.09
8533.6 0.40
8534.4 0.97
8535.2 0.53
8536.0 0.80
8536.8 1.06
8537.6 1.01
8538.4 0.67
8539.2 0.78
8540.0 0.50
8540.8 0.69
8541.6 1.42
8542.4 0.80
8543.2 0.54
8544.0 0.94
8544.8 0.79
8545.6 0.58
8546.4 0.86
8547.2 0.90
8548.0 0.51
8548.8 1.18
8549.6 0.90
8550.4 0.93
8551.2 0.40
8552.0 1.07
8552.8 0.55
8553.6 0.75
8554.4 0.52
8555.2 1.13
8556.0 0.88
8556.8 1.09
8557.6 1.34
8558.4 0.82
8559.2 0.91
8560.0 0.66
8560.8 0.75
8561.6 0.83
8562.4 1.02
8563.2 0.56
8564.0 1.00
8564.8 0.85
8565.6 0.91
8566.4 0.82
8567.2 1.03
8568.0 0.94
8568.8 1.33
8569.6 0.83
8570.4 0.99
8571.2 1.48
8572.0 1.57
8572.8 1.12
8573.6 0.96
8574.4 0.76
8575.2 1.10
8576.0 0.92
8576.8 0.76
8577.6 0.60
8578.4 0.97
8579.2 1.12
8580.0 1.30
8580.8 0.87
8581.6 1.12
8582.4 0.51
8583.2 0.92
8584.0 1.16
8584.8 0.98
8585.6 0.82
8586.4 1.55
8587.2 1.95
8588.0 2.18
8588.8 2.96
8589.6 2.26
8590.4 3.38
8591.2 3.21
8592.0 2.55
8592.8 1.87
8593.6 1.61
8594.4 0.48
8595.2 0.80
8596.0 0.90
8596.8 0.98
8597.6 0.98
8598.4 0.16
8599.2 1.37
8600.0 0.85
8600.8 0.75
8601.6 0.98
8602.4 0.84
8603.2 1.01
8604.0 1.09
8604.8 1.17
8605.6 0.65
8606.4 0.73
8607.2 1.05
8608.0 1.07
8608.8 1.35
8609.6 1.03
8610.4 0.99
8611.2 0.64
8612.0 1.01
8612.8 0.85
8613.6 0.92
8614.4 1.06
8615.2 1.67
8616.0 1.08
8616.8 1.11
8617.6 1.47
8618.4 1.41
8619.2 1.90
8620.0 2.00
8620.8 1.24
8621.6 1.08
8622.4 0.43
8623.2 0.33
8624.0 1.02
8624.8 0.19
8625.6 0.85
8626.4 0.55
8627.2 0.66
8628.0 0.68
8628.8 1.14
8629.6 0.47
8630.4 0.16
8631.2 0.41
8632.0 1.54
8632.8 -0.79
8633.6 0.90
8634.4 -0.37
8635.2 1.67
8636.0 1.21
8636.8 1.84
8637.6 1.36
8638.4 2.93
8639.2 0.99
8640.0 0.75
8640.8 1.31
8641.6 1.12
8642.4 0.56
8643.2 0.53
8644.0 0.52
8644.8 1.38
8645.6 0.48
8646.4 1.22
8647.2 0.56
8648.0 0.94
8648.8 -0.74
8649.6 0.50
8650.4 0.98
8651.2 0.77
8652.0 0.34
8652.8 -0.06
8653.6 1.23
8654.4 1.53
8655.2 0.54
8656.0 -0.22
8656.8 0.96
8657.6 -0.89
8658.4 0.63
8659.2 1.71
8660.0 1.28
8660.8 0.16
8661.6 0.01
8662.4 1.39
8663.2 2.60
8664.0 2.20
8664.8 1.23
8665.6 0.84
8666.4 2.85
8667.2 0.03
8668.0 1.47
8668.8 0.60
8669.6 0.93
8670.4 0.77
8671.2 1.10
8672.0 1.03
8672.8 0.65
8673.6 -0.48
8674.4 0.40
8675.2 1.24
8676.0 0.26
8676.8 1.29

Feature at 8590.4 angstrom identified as H-alpha 6563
